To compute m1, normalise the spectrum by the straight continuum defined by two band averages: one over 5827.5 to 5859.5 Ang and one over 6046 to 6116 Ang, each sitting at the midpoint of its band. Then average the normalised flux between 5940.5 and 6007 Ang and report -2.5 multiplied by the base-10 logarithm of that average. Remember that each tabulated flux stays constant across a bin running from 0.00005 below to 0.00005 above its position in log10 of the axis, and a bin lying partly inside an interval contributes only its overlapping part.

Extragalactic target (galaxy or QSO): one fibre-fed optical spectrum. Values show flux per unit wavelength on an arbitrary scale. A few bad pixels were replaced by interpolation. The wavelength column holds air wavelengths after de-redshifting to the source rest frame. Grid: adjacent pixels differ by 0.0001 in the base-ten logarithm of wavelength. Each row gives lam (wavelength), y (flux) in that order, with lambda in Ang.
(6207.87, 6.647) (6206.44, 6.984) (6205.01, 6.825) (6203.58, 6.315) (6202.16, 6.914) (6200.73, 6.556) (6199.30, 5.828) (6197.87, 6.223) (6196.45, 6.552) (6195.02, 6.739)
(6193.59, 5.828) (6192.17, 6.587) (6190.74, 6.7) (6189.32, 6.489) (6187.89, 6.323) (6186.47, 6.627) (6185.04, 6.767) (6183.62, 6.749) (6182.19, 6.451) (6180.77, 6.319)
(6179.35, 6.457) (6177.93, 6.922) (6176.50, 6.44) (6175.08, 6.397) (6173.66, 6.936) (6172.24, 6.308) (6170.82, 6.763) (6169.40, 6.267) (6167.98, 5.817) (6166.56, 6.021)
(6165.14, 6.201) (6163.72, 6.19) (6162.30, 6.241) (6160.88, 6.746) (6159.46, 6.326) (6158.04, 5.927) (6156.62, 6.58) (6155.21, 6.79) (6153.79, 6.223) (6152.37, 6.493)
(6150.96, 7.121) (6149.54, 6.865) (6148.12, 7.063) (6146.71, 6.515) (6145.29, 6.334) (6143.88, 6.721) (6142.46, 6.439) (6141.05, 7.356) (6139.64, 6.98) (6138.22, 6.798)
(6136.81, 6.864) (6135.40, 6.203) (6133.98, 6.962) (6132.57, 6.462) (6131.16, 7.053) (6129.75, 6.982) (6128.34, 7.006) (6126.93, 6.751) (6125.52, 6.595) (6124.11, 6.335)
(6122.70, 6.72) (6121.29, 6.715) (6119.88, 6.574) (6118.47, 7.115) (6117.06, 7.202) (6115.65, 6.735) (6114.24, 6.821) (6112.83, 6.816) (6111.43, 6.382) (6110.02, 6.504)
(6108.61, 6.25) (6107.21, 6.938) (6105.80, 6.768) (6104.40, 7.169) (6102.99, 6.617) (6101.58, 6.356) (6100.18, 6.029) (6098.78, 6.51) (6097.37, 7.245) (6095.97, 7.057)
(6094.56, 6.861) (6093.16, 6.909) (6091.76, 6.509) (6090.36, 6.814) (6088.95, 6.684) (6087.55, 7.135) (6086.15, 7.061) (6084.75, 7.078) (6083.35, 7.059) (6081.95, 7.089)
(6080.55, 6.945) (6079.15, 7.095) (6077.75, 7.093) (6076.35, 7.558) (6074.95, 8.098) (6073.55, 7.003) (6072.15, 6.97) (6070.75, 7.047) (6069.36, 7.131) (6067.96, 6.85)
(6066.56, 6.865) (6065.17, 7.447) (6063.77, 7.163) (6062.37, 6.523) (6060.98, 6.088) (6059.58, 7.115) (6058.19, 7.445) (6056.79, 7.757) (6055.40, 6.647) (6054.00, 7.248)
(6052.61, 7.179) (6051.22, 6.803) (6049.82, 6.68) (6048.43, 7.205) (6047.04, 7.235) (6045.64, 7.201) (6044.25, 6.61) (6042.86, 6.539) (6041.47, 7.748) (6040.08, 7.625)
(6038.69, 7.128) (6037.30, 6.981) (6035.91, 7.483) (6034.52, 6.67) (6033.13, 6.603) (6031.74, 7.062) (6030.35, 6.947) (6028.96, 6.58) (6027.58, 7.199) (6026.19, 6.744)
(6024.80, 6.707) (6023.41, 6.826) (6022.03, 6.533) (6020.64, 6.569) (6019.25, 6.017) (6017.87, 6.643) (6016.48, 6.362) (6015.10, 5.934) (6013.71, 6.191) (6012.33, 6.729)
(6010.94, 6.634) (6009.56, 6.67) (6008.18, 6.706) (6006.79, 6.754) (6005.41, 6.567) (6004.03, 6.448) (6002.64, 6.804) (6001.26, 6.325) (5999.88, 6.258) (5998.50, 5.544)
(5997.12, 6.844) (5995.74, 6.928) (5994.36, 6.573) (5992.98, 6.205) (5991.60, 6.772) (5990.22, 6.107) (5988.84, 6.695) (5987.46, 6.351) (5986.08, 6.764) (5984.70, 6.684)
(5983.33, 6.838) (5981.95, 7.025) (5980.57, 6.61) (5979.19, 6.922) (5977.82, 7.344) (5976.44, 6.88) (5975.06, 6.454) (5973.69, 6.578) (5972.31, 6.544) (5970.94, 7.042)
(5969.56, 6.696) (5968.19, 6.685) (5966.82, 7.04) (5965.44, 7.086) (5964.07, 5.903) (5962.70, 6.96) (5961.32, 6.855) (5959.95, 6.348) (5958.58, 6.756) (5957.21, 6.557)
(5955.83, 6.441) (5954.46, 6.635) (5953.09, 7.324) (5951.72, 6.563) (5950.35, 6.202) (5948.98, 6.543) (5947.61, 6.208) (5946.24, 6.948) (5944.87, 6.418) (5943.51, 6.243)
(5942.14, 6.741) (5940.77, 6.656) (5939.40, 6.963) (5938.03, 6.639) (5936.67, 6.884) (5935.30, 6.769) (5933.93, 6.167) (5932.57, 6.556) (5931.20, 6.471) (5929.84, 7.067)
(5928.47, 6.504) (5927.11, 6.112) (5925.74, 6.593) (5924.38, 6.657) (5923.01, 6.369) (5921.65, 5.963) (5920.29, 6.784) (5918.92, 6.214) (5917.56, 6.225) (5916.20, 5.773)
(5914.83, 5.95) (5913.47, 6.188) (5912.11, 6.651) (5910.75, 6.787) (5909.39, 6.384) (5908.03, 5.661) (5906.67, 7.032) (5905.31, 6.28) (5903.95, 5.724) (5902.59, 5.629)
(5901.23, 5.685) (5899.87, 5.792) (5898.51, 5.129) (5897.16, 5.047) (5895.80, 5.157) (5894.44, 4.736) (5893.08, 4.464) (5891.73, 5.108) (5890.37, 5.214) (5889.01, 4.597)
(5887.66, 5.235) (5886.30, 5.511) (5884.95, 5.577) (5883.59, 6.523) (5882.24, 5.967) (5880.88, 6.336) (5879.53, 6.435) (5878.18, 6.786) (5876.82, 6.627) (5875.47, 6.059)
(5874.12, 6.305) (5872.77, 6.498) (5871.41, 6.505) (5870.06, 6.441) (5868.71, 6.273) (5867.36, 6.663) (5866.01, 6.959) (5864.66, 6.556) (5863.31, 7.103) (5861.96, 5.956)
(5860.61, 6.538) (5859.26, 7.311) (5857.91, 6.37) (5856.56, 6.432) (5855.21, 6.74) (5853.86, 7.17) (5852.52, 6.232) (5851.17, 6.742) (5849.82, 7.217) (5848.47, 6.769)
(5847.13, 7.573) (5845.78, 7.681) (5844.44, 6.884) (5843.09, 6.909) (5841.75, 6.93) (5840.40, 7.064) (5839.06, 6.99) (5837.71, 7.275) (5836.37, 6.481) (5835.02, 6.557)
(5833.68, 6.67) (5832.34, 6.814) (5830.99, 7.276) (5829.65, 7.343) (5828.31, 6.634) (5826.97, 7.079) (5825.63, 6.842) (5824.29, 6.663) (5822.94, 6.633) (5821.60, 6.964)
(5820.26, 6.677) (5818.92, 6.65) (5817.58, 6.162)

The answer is 0.05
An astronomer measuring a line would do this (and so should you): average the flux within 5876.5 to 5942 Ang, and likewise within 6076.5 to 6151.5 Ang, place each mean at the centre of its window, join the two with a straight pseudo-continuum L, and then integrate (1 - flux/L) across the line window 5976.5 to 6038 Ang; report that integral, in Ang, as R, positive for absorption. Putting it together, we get -2.1 Ang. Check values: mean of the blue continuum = 6.08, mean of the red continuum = 6.8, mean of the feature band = 6.64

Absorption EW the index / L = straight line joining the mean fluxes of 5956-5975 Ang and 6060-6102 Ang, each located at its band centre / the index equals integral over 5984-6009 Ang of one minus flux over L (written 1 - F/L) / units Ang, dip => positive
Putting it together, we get 0.9 Ang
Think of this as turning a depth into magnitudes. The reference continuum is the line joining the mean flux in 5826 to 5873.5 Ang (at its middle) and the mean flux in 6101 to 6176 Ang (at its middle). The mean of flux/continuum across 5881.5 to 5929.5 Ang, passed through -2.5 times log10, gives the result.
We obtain 0.16 mag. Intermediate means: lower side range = 6.82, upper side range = 6.63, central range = 5.87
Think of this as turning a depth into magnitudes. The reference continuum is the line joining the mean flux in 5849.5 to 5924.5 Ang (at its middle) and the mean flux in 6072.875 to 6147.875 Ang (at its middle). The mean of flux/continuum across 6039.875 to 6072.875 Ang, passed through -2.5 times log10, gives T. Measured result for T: -0.06 mag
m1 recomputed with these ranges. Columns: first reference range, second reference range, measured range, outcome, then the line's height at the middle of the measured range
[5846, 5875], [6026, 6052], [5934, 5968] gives 0.034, 6.85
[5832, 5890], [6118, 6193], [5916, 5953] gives 0.008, 6.56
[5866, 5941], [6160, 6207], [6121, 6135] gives -0.058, 6.4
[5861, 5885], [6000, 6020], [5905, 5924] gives 0.025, 6.45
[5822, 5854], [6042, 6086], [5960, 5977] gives 0.046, 7.01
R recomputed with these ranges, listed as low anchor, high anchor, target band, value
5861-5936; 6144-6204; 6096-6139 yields -2.15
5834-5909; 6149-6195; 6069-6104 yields -2.97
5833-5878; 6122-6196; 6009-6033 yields 0.15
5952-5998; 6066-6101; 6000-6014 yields 0.43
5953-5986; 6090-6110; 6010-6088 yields -2.54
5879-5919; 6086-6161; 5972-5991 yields -1.84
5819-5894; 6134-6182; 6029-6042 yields -1.13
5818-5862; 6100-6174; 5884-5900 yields 3.96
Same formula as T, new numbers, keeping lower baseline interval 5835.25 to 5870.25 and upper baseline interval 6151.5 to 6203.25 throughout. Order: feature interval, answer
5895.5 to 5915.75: 0.14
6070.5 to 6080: -0.11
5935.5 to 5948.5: 0.01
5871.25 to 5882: 0.06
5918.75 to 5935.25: 0.04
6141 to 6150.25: -0.04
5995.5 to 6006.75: 0.03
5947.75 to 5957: 0.02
